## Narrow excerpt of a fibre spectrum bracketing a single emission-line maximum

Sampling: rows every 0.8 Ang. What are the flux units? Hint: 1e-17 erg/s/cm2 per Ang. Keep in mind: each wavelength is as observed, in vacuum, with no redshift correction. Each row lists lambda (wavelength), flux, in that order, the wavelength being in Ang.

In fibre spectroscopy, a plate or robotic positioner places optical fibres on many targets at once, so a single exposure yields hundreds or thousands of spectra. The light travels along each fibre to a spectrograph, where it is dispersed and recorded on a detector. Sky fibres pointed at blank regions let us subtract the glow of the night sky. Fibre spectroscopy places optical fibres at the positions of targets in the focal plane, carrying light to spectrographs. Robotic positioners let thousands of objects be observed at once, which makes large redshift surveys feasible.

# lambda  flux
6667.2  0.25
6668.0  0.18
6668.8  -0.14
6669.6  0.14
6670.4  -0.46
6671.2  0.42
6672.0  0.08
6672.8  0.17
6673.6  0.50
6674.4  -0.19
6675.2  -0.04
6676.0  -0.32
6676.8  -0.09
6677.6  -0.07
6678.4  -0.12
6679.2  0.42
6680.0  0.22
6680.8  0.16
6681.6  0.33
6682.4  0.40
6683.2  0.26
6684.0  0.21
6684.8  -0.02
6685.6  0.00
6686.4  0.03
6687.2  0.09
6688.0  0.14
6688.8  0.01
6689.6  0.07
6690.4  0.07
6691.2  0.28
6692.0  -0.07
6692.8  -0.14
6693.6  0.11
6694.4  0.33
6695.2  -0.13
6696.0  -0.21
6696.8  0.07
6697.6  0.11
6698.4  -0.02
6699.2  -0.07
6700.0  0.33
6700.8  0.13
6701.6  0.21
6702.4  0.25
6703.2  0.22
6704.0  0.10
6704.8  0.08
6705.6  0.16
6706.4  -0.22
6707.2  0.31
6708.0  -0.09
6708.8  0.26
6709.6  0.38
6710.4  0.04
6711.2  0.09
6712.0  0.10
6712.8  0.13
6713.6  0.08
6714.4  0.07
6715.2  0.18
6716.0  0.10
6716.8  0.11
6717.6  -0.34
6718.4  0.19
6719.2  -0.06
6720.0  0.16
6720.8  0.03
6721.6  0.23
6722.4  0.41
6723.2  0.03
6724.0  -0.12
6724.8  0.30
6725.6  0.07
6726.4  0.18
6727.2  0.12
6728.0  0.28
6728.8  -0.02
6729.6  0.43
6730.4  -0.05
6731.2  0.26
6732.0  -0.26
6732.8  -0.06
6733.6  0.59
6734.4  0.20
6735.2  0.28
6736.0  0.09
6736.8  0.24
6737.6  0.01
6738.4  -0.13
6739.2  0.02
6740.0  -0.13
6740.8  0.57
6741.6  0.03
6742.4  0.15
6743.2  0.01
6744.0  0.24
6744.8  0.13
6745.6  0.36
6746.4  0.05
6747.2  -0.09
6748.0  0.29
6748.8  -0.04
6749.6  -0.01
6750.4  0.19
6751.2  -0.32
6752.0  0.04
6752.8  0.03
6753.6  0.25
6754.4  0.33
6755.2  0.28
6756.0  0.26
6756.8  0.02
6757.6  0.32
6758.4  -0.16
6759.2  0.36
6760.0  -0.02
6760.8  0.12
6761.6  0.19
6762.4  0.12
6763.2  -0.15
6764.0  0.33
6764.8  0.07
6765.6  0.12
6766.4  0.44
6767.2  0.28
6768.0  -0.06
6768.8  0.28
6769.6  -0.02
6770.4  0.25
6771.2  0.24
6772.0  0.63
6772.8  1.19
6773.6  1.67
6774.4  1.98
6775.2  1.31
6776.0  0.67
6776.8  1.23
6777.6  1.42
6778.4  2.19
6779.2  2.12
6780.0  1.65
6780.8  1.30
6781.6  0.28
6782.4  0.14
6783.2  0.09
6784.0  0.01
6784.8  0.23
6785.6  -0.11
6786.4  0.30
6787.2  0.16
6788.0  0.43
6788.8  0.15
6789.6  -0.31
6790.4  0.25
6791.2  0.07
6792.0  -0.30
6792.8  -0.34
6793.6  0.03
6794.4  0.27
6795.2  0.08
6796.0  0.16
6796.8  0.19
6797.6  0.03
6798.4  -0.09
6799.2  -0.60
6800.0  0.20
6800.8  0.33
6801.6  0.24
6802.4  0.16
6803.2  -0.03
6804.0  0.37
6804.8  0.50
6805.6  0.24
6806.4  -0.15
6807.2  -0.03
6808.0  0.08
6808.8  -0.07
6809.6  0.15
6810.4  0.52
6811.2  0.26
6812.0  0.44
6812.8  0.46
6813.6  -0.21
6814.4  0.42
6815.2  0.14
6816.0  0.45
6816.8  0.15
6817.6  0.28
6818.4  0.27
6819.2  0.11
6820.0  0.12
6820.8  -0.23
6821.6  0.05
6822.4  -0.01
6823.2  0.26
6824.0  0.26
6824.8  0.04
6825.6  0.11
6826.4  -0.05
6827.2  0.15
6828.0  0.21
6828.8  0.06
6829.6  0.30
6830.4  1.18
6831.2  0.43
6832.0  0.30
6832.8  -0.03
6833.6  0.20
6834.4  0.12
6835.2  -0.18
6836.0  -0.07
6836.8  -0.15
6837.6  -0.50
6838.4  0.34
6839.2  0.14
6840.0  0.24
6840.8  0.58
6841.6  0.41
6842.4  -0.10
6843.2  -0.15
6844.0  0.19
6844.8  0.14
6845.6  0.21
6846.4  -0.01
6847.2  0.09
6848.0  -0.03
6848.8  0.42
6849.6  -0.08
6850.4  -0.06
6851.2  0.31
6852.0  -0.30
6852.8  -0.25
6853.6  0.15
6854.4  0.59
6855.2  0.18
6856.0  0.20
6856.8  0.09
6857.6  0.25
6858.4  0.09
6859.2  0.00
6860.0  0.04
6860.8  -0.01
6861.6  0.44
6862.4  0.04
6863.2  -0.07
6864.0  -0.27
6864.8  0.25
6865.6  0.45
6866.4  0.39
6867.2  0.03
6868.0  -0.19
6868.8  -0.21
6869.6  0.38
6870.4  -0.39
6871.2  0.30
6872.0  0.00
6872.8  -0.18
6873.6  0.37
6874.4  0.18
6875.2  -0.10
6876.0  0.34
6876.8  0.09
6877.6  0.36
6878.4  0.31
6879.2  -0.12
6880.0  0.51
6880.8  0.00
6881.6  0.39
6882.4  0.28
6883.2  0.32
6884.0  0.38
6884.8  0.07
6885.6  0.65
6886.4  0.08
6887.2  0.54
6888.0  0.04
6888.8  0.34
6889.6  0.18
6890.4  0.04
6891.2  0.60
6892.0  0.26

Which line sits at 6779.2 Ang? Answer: [O II]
